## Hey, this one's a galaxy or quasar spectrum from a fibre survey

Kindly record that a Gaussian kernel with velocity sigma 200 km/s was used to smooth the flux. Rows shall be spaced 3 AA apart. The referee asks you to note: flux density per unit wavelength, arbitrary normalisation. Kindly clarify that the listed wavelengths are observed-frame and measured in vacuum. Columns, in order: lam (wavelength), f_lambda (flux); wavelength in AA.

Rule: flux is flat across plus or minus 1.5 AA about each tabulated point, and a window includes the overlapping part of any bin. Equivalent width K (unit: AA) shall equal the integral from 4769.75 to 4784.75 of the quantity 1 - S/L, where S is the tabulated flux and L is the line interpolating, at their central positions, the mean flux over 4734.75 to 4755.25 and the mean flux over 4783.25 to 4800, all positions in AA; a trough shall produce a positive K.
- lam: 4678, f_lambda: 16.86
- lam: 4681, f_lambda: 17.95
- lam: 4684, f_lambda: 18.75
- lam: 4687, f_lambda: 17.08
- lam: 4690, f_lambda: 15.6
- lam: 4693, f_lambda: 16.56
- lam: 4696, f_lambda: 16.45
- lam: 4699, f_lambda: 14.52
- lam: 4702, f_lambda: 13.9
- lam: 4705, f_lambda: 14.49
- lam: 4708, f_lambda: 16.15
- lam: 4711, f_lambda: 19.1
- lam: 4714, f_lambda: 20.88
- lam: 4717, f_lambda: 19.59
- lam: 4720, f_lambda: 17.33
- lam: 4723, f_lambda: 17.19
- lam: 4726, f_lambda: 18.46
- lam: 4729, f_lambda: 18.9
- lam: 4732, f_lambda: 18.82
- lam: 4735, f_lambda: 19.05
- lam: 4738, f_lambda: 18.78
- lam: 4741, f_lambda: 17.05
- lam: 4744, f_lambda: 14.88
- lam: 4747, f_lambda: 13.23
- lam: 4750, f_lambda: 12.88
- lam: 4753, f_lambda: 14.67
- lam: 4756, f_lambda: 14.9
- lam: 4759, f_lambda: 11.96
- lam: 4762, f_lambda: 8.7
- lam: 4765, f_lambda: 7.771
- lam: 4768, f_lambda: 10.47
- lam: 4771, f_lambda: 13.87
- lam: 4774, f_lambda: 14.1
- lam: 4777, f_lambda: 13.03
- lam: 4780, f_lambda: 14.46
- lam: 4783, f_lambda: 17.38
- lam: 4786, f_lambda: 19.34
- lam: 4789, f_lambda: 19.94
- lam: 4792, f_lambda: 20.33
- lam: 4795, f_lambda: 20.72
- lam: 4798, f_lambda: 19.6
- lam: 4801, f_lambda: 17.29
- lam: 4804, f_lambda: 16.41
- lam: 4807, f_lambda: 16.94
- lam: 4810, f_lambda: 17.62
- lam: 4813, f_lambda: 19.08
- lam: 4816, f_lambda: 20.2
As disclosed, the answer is 3.1 AA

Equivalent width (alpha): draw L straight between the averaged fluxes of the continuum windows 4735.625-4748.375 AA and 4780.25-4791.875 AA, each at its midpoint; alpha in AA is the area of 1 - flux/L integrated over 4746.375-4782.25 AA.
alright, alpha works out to 9.93 AA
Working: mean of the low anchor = 16.2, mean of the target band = 12.6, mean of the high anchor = 18.6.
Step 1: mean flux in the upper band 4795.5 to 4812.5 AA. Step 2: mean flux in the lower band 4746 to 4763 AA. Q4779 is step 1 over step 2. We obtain 1.39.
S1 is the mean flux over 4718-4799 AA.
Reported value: 15.8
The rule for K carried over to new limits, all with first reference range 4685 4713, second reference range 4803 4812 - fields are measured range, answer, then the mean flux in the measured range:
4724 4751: -0.8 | 17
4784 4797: -2.3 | 20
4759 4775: 5.5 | 11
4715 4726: -1.3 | 18.2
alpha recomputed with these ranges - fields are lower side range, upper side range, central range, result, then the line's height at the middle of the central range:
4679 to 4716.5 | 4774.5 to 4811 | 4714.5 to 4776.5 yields 7.4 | 17.3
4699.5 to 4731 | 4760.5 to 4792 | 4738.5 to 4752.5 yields 0.9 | 15.9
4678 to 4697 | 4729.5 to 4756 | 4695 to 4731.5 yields -1.4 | 16.7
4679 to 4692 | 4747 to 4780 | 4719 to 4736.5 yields -4.4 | 14.6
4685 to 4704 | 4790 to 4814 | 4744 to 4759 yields 3.0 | 17.2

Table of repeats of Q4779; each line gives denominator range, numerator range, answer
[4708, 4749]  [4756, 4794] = 0.81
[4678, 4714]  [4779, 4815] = 1.10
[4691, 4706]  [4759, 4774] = 0.71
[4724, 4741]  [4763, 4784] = 0.69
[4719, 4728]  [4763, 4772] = 0.59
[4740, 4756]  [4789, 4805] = 1.31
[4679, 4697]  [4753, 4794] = 0.84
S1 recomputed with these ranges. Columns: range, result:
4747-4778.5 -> 12.3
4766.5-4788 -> 14.8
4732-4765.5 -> 14.4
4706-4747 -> 17.9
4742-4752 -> 13.9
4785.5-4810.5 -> 18.7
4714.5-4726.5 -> 18.3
